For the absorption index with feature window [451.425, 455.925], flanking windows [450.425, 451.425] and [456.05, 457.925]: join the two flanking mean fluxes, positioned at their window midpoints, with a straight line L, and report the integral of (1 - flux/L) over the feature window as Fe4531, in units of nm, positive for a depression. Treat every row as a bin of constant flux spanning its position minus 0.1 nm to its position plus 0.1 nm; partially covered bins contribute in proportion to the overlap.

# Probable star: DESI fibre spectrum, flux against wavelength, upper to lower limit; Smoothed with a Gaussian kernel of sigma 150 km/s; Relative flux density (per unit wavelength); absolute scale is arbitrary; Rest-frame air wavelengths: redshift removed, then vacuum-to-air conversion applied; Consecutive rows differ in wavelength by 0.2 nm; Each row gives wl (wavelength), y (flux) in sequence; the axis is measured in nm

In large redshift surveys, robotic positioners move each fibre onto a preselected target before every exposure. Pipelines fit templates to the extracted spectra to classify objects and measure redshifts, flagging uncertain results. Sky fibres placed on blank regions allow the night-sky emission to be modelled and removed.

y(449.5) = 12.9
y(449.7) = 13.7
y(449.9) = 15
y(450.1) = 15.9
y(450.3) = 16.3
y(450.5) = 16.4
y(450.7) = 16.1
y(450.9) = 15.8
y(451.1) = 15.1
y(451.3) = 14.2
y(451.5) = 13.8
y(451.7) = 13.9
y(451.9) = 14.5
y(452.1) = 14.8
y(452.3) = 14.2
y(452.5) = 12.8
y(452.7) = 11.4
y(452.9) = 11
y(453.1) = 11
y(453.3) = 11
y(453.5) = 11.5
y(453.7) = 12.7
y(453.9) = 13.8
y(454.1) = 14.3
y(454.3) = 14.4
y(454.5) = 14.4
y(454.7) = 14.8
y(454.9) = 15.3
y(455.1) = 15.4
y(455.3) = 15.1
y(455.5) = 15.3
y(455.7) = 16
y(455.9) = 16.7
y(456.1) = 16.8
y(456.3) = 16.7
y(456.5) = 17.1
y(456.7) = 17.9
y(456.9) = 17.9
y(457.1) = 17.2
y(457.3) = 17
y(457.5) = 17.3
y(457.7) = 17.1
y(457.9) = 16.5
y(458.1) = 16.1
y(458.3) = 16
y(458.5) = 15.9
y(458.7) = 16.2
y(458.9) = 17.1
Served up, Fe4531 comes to 0.68 nm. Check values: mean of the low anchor 15.5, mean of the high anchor 17.2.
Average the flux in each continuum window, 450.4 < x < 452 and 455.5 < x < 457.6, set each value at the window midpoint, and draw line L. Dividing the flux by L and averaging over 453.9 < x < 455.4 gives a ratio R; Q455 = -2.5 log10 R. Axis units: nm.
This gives 0.11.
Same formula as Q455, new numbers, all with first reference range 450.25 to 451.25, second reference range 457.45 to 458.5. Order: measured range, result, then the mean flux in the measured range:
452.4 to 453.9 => 0.34 mag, 11.8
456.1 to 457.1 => -0.06 mag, 17.3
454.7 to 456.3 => 0.03 mag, 15.8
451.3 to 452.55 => 0.14 mag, 14.1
